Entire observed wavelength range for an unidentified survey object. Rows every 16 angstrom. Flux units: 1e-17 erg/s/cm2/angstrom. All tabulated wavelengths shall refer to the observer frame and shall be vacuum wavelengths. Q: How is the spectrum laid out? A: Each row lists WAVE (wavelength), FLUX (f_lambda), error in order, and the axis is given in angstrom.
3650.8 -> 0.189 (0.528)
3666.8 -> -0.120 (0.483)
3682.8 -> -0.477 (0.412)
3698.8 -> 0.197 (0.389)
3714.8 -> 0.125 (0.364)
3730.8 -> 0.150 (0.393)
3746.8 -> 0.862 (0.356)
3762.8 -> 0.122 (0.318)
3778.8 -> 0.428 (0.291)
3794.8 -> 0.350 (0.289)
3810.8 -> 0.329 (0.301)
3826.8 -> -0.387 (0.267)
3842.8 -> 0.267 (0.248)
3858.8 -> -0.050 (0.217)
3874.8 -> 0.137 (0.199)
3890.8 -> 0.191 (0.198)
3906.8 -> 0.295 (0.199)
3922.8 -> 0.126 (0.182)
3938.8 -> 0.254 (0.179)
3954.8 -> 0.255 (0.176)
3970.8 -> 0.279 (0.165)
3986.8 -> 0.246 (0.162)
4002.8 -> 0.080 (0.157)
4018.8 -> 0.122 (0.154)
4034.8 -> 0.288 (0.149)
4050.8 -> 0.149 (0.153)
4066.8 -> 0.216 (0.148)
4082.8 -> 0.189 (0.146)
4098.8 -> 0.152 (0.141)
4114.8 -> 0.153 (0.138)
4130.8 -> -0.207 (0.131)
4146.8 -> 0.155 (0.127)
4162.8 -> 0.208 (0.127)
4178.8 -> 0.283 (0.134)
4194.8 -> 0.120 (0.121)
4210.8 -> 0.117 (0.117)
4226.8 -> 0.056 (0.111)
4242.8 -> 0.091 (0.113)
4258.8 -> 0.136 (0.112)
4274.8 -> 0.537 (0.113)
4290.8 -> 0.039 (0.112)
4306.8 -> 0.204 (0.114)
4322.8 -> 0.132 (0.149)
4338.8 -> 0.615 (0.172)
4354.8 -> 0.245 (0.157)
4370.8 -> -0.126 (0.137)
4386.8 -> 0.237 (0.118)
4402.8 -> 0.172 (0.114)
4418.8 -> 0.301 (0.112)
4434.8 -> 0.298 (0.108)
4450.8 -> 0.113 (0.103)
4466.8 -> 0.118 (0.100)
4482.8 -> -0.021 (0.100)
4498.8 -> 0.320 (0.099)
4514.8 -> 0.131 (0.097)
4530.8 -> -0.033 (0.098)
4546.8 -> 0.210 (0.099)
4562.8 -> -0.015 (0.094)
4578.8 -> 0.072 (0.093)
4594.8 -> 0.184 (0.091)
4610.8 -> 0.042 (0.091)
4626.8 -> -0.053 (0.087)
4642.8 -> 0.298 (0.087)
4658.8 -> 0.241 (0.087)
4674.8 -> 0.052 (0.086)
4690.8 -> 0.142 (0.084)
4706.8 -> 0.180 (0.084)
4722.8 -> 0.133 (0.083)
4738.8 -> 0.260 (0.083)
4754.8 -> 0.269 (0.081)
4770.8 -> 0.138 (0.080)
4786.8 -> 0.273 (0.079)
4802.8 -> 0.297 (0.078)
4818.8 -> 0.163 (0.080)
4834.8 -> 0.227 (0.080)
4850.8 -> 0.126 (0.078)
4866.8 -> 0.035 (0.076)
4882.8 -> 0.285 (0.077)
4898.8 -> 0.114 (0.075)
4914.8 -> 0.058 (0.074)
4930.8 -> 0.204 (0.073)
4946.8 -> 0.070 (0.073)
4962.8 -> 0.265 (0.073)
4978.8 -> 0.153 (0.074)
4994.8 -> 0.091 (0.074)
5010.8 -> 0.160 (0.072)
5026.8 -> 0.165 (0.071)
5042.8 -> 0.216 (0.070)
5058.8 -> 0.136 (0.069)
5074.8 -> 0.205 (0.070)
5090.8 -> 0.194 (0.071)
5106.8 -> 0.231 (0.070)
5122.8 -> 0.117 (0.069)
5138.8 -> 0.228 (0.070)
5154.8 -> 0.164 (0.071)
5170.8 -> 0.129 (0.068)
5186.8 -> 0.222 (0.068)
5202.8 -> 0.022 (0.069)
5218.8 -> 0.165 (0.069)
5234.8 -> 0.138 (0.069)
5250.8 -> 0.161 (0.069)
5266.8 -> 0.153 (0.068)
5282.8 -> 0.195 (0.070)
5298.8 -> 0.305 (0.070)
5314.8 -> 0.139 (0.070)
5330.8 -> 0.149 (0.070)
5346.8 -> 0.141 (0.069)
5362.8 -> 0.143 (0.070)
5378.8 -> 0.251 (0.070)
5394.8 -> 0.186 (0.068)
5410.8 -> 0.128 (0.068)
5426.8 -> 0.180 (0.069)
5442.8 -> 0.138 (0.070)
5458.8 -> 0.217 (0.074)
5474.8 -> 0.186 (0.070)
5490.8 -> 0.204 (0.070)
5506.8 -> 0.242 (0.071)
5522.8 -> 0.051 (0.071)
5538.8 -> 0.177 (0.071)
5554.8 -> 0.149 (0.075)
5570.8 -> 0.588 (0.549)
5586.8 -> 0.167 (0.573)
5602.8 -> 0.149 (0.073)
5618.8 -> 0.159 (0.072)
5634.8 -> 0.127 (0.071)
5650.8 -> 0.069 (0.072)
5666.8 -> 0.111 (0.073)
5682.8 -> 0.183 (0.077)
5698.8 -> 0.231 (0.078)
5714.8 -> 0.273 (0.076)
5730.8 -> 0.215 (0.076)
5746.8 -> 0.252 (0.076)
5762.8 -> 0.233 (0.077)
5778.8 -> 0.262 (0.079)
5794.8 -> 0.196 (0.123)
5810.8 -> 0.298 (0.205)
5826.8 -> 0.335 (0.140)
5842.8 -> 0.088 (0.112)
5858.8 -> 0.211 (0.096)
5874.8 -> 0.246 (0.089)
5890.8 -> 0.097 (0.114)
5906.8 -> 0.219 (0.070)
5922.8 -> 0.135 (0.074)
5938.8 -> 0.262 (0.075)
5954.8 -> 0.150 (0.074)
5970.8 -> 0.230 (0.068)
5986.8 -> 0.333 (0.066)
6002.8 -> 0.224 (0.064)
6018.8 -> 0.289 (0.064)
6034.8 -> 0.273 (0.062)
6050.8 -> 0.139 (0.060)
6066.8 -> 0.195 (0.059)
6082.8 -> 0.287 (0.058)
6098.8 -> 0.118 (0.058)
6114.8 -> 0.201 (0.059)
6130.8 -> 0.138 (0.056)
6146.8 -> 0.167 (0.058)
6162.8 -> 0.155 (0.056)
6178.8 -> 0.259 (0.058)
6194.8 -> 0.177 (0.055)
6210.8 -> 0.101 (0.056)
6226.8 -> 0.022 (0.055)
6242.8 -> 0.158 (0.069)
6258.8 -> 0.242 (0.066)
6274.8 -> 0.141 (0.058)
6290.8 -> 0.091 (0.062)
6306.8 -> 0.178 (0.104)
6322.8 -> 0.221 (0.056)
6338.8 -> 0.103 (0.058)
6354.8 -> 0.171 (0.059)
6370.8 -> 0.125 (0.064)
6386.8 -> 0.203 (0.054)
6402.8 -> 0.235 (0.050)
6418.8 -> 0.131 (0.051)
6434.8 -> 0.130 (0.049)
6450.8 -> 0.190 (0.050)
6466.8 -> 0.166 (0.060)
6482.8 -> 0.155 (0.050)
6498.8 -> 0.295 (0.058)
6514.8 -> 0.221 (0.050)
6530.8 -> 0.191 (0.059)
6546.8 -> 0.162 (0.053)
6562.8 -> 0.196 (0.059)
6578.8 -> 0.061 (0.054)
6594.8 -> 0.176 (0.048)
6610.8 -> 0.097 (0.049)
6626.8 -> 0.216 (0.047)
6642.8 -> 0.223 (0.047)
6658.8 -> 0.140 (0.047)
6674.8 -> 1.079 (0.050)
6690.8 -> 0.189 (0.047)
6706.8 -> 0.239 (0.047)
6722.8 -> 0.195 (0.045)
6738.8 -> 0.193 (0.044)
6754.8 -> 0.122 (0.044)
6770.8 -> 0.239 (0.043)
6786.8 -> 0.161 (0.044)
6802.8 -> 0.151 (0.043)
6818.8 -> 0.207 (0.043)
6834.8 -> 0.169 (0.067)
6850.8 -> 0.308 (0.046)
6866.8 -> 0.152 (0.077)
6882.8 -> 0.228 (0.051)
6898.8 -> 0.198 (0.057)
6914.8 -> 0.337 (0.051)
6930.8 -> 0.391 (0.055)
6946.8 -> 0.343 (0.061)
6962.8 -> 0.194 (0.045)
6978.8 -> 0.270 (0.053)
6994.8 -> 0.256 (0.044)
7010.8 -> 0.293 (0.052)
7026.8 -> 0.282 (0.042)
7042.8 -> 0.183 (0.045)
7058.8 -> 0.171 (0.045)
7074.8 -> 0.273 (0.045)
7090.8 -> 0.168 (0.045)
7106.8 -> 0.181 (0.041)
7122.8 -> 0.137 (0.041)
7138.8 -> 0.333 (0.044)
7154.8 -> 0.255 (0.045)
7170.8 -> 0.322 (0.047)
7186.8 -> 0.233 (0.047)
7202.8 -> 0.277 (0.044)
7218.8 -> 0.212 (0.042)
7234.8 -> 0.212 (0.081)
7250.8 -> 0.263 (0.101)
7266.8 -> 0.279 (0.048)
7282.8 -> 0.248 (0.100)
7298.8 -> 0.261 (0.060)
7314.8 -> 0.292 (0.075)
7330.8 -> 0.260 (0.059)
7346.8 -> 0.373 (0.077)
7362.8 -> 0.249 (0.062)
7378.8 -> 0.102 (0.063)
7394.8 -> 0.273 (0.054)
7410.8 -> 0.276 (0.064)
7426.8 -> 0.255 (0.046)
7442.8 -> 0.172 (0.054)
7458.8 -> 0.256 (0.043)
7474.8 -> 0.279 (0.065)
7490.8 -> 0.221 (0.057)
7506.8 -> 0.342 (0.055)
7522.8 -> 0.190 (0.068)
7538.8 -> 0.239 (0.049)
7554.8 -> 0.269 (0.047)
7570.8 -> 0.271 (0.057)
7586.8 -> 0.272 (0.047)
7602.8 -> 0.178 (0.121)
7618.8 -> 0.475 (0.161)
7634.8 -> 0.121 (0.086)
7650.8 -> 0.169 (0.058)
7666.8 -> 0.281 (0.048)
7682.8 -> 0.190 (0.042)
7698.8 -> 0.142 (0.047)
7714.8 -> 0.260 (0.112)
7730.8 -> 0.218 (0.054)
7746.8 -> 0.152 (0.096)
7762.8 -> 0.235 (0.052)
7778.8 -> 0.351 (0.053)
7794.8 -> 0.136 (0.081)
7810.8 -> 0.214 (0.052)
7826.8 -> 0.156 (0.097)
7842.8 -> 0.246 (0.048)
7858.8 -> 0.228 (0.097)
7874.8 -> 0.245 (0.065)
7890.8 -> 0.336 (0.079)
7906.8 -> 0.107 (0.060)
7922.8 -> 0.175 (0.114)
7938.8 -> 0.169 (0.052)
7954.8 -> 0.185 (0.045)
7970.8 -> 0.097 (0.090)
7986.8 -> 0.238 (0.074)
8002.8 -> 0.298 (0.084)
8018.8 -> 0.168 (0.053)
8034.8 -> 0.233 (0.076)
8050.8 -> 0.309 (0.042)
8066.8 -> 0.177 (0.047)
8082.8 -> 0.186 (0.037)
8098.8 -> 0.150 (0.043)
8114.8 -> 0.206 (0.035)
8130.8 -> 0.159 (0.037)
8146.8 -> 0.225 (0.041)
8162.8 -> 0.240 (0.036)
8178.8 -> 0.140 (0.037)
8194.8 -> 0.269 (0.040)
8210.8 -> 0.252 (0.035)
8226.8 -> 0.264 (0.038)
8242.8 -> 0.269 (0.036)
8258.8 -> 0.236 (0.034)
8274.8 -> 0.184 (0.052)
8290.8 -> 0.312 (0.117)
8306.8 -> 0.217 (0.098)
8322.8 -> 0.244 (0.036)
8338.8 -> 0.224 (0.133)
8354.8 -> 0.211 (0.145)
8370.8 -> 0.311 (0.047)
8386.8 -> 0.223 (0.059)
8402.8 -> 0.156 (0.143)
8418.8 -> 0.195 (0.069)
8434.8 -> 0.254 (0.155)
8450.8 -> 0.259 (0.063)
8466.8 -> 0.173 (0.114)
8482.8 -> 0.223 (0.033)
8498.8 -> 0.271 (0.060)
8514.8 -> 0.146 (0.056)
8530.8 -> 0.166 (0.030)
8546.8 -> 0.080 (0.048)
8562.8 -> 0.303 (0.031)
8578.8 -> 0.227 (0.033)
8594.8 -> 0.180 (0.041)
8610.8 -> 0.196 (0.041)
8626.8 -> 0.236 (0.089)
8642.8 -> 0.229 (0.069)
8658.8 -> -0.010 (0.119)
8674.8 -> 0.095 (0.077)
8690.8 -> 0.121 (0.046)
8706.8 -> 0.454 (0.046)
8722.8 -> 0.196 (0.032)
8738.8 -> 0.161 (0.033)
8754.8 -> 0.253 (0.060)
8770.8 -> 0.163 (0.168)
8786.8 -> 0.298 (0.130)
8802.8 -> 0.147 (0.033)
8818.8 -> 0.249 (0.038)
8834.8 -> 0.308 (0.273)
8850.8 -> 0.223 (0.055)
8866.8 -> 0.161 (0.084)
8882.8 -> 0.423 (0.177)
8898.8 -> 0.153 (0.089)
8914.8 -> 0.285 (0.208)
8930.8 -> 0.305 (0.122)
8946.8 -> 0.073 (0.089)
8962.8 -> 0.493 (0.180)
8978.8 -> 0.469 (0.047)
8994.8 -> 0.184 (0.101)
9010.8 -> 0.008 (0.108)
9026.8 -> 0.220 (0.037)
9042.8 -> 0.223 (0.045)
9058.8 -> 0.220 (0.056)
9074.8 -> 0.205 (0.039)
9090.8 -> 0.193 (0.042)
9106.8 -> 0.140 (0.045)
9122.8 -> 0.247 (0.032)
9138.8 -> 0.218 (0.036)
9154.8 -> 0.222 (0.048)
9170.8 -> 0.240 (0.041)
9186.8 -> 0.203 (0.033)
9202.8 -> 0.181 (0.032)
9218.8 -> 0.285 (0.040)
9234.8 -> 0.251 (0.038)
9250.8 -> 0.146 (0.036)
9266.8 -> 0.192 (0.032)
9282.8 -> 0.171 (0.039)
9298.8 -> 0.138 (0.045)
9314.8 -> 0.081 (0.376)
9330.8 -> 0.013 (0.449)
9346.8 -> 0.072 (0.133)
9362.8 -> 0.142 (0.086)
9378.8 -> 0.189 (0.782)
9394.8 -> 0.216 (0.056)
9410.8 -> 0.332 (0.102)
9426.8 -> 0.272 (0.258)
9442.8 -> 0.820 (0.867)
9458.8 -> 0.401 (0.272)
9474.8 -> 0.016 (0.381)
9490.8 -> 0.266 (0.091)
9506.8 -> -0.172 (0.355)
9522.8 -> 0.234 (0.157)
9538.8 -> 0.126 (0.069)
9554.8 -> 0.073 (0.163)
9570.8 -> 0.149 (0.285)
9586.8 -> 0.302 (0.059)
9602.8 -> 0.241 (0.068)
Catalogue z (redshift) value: 0.79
